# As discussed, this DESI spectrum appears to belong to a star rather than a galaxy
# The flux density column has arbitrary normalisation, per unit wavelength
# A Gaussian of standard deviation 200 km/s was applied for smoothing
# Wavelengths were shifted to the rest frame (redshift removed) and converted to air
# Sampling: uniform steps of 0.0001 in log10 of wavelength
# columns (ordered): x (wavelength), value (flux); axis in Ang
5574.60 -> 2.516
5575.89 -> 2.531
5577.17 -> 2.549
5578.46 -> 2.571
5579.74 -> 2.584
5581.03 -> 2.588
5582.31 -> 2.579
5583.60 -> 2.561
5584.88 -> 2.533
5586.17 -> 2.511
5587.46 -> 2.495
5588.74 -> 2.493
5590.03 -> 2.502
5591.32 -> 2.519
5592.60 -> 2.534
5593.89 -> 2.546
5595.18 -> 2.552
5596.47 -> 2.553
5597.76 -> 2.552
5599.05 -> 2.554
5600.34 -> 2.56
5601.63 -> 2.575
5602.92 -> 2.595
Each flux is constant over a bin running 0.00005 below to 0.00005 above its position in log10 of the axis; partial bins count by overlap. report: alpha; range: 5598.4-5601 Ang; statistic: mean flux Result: 2.56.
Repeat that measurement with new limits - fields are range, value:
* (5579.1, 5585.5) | 2.57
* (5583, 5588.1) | 2.53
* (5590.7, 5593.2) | 2.53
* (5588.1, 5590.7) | 2.5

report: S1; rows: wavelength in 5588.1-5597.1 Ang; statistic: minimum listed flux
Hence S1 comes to 2.493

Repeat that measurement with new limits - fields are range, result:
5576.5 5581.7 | 2.549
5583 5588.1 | 2.495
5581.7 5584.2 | 2.561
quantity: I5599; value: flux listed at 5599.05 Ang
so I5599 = 2.554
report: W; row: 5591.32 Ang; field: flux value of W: 2.519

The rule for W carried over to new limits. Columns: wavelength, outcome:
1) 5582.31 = 2.579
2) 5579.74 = 2.584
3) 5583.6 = 2.561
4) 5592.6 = 2.534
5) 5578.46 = 2.571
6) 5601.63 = 2.575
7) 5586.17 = 2.511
